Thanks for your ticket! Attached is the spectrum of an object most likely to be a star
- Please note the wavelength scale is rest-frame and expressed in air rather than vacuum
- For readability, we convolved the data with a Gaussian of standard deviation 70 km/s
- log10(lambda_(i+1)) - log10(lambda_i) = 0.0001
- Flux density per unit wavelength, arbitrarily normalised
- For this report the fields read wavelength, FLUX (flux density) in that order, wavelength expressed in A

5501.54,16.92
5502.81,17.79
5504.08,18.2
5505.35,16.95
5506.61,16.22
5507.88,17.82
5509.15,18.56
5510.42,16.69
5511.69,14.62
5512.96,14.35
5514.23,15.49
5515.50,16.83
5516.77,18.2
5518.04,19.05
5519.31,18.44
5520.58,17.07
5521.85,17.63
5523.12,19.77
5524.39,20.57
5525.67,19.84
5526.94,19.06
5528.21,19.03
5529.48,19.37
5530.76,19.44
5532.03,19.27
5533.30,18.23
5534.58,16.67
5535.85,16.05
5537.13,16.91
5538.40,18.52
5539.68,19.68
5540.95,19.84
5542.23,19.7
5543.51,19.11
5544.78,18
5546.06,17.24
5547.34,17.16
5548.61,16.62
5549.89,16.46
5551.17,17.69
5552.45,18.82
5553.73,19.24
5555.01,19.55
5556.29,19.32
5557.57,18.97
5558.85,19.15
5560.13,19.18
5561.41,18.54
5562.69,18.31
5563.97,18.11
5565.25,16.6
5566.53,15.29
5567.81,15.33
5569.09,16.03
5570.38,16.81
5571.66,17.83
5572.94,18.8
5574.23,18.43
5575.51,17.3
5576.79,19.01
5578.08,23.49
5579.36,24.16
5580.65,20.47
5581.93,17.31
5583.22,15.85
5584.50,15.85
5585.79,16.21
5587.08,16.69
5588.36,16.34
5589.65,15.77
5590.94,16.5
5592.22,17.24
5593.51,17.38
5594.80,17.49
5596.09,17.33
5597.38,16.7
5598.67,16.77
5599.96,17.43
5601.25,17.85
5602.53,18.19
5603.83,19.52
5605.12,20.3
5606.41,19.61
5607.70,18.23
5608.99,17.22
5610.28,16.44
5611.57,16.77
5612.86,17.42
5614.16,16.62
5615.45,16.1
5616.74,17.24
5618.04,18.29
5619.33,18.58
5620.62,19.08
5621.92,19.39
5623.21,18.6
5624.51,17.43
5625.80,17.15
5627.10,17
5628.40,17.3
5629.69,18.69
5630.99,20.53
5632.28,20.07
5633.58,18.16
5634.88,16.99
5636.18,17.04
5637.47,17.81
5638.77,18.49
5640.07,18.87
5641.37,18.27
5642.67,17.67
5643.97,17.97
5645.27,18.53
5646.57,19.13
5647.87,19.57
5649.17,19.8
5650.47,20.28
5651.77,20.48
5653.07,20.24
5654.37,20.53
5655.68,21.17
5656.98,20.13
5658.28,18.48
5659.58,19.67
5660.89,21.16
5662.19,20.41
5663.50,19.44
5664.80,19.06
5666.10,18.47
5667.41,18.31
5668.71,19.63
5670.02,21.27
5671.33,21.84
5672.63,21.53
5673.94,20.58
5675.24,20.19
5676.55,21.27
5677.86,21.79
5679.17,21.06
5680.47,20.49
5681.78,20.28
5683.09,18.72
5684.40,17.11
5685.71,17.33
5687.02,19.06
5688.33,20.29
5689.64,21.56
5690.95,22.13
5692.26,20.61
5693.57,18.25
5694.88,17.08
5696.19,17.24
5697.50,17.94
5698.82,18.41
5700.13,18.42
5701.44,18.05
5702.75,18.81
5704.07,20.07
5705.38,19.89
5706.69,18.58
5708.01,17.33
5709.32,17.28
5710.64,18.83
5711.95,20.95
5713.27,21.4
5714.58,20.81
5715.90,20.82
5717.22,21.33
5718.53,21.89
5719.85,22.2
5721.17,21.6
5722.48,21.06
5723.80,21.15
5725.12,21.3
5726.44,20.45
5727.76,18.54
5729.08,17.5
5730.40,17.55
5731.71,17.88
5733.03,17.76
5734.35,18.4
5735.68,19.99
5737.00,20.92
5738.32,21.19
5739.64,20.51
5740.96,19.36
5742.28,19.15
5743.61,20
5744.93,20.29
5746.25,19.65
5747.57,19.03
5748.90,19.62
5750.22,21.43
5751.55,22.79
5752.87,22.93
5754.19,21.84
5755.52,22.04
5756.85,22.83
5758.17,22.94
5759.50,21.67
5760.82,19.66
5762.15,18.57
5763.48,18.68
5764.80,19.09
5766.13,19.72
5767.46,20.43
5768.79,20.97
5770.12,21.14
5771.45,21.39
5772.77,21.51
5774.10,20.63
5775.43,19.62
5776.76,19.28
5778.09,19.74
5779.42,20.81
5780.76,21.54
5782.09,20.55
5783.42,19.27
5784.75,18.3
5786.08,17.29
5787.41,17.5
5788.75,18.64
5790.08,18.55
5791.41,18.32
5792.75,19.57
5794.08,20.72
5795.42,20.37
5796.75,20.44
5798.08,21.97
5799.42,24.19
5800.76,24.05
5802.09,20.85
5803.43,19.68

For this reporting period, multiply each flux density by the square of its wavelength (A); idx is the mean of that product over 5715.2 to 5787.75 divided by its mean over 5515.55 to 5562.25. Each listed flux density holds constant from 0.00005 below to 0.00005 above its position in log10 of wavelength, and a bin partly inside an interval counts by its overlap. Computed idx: 1.18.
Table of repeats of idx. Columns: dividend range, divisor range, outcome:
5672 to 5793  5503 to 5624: 1.18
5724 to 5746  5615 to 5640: 1.11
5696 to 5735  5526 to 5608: 1.14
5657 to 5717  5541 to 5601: 1.14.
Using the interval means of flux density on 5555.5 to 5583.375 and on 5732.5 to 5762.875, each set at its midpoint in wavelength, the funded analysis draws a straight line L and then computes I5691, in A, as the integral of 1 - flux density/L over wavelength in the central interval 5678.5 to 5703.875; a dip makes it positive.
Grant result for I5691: 0.97 A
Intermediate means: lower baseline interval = 18.4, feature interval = 19.1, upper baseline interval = 20.6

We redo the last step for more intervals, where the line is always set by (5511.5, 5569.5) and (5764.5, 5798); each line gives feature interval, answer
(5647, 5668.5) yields -1.0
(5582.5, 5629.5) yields 2.8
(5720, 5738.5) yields -0.2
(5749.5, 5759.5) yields -1.4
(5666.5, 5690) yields -1.2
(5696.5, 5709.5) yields 0.5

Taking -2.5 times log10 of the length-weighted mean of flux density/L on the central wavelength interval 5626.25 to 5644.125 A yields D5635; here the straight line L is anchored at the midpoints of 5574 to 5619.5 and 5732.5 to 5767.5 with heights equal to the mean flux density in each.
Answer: 0.016 mag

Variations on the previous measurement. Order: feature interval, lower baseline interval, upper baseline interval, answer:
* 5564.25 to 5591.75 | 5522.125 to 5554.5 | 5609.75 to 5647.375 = 0.04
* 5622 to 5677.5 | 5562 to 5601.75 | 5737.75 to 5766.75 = -0.03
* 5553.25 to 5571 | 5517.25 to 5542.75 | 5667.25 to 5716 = 0.06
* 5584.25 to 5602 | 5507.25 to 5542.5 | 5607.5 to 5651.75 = 0.08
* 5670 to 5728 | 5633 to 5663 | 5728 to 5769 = -0.01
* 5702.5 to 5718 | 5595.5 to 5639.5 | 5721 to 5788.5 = -0.02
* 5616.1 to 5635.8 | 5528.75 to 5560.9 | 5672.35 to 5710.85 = 0.04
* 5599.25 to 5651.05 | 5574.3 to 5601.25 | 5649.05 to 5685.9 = 0.04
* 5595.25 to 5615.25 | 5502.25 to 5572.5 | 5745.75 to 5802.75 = 0.06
